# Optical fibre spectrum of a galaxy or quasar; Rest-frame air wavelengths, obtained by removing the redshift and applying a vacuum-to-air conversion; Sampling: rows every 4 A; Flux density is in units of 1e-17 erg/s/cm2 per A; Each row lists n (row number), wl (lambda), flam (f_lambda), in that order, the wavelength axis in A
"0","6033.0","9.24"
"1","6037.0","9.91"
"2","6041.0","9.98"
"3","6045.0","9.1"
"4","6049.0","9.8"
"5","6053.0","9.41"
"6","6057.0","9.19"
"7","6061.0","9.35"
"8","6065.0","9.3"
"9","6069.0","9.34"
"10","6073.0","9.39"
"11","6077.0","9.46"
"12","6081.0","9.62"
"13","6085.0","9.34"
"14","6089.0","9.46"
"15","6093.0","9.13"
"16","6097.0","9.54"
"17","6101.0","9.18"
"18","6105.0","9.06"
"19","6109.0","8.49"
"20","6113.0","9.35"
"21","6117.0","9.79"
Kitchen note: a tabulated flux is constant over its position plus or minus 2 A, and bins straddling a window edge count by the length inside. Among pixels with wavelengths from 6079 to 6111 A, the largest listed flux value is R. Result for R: 9.62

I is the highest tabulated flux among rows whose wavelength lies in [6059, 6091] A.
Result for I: 9.62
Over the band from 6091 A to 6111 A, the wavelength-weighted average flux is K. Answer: 9.08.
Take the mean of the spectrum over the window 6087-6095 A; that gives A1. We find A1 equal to 9.3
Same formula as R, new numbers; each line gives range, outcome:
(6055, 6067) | 9.35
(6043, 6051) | 9.8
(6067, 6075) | 9.39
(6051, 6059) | 9.41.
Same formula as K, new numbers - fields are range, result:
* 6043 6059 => 9.38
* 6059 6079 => 9.37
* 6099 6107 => 9.12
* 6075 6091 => 9.47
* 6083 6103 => 9.33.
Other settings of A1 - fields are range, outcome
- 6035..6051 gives 9.7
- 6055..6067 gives 9.28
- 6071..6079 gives 9.43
